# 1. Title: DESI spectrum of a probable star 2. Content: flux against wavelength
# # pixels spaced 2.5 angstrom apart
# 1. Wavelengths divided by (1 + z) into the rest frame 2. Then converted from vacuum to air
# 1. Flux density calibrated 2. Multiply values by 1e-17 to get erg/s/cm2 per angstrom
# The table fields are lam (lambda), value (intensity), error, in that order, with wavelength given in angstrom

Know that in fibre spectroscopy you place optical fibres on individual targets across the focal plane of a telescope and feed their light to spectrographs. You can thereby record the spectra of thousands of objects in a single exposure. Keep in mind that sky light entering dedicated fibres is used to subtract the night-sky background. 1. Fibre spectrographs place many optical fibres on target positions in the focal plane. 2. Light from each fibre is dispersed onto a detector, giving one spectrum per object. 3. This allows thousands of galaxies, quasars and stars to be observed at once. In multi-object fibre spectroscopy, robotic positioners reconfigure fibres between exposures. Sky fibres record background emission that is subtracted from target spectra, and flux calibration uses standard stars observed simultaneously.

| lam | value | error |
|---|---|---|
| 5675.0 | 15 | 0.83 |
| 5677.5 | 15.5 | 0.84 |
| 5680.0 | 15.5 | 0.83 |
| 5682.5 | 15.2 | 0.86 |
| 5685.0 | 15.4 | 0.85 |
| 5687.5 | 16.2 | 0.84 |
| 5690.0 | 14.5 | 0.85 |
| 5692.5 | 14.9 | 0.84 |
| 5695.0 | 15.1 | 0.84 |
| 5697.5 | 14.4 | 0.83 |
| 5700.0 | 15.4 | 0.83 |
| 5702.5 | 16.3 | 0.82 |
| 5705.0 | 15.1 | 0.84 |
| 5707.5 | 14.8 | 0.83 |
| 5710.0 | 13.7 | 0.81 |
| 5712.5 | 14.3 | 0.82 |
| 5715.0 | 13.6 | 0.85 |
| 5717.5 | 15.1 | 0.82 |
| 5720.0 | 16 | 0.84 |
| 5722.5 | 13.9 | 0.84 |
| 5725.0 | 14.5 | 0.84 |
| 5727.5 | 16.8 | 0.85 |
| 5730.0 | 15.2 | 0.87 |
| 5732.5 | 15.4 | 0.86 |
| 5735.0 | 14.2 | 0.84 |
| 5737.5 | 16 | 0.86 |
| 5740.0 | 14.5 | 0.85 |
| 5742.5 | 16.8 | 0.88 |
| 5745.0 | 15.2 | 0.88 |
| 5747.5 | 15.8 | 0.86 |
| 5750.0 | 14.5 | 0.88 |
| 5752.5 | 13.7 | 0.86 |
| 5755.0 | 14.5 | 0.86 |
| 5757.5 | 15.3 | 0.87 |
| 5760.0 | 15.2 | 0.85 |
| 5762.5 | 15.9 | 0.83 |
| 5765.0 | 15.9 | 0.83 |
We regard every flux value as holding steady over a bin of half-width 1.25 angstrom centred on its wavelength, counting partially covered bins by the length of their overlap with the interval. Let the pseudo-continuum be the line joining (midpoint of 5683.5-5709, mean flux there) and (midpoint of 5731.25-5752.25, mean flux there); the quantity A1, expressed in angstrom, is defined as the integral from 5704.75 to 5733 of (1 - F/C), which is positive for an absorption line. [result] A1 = 0.7 angstrom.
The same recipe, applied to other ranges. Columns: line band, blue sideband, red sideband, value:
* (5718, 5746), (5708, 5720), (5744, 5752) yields -1.1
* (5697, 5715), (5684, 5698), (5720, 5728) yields 0.4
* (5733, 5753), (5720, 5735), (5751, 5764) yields -0.2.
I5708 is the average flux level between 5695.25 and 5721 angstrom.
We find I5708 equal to 14.9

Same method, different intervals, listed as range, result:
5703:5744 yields 15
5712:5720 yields 14.6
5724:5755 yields 15.2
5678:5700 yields 15.2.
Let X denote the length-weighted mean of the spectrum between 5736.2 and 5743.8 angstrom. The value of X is 15.8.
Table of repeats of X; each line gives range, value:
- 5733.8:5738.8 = 15.1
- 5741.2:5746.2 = 16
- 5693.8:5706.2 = 15.3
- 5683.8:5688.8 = 15.8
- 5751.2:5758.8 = 14.5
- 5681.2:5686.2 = 15.3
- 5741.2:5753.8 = 15.2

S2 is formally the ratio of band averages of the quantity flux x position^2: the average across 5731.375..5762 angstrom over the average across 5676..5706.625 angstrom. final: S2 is 1.0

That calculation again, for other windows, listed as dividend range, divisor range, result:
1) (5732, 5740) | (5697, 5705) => 0.99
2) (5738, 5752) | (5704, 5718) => 1.08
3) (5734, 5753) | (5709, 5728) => 1.04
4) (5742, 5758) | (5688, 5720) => 1.03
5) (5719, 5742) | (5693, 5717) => 1.04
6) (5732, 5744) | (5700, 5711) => 1.03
